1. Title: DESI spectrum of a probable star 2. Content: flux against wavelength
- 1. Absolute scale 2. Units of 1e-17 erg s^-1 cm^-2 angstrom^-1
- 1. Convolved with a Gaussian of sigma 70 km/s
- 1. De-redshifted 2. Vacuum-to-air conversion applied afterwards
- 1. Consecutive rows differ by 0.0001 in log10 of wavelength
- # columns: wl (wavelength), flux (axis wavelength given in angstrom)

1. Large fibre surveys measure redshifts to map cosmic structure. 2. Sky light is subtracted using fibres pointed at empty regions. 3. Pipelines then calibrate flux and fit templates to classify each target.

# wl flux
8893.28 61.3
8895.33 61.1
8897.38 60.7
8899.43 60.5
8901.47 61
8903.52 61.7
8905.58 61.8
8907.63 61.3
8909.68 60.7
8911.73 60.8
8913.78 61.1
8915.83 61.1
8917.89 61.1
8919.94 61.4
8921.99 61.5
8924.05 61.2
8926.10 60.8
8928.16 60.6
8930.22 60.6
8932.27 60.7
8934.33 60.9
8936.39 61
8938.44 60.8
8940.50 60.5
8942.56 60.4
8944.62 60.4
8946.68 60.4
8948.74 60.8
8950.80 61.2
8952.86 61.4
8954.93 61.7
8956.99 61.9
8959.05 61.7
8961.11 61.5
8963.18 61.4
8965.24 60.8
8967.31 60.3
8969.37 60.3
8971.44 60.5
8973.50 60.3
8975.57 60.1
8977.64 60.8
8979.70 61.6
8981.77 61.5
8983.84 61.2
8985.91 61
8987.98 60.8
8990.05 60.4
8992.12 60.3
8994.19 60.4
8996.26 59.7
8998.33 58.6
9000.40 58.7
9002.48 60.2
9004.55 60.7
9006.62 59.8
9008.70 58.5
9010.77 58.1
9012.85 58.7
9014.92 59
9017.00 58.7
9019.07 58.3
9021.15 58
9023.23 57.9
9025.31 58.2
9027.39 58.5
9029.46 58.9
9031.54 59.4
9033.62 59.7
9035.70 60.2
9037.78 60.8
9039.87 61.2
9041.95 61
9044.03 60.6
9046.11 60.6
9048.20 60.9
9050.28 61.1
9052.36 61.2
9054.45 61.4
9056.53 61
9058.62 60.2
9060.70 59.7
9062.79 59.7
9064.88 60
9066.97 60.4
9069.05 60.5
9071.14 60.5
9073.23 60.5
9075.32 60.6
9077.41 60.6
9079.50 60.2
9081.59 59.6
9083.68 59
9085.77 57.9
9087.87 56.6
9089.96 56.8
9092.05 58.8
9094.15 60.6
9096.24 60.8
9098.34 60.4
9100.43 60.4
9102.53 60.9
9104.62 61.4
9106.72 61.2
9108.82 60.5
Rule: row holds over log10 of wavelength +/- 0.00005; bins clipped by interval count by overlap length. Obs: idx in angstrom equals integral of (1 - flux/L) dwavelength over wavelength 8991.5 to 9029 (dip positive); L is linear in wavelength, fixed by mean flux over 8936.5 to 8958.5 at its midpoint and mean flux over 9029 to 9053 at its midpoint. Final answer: 1.0 angstrom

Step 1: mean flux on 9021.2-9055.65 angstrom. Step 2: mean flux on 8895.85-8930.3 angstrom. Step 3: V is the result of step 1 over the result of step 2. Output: 1.0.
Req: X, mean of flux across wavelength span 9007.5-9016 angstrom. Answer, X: 58.6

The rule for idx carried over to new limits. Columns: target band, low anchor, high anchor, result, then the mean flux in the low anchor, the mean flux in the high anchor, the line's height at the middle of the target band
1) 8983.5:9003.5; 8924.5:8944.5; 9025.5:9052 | 0.1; 60.7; 60.2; 60.4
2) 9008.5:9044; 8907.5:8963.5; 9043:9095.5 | 0.7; 61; 60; 60.3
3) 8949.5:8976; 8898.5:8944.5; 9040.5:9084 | -0.1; 61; 60.5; 60.8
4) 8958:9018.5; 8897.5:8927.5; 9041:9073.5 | 0.7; 61.1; 60.6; 60.8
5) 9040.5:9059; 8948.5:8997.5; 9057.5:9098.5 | -0.3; 60.9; 59.6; 60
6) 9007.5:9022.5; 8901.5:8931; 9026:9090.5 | 0.5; 61.1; 60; 60.3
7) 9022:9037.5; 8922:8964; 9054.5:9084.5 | 0.4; 61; 60.2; 60.5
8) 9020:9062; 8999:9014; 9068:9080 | -0.1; 59.2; 60.5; 59.9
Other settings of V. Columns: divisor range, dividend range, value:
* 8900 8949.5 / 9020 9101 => 0.98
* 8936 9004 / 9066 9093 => 0.98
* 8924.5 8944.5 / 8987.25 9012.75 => 0.98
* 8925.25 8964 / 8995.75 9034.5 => 0.97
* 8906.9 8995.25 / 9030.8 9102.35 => 0.99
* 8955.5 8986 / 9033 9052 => 1.00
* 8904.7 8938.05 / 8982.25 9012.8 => 0.98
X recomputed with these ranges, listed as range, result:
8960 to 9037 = 59.8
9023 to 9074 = 60.2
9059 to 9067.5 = 59.9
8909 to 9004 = 60.8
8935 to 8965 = 61.1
